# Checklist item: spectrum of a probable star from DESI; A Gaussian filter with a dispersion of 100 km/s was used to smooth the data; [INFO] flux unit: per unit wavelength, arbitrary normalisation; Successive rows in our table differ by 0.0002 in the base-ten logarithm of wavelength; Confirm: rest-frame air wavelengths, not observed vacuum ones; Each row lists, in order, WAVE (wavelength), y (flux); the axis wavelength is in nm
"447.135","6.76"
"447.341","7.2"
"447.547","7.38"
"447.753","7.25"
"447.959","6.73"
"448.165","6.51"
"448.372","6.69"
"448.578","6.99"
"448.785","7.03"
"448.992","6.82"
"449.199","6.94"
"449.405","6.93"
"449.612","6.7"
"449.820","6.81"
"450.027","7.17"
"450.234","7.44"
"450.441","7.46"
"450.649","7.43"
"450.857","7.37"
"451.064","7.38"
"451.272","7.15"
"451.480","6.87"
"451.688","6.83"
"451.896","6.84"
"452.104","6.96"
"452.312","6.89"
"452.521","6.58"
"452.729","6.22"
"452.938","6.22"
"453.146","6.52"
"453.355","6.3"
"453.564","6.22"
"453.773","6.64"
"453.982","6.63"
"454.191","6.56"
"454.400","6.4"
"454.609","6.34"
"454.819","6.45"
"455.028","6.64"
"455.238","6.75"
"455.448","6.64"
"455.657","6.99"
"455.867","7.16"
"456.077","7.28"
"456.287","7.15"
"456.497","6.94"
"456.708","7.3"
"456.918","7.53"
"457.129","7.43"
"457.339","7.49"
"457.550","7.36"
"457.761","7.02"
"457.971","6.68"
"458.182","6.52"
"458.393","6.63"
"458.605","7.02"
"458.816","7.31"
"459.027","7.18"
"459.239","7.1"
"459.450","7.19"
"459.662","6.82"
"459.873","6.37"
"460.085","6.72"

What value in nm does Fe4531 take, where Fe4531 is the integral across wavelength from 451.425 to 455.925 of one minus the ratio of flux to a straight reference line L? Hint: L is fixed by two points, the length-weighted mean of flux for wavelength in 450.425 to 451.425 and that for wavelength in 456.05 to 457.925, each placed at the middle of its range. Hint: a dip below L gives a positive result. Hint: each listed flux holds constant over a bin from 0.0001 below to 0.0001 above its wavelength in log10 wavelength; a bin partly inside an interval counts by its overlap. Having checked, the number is 0.42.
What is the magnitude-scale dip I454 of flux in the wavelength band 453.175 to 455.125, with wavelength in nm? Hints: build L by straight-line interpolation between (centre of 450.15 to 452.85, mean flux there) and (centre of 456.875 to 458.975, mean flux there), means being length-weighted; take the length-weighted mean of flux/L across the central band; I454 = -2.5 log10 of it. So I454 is 0.09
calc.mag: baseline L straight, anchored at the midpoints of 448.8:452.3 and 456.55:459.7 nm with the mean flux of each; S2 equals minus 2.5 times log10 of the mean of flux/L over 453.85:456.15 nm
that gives 0.06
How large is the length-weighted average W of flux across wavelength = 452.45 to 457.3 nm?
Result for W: 6.75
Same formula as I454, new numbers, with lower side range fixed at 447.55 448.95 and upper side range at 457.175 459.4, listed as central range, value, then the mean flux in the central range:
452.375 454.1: 0.089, 6.43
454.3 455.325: 0.078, 6.51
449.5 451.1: -0.043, 7.21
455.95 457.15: -0.035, 7.25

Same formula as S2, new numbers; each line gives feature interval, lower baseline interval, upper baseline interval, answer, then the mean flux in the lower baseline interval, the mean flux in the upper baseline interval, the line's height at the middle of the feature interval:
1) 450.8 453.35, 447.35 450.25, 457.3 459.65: 0.029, 6.95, 7.02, 6.98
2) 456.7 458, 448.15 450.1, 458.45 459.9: -0.046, 6.87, 7.02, 6.99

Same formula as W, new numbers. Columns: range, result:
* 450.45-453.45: 6.85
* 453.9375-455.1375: 6.5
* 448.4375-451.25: 7.11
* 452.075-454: 6.49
